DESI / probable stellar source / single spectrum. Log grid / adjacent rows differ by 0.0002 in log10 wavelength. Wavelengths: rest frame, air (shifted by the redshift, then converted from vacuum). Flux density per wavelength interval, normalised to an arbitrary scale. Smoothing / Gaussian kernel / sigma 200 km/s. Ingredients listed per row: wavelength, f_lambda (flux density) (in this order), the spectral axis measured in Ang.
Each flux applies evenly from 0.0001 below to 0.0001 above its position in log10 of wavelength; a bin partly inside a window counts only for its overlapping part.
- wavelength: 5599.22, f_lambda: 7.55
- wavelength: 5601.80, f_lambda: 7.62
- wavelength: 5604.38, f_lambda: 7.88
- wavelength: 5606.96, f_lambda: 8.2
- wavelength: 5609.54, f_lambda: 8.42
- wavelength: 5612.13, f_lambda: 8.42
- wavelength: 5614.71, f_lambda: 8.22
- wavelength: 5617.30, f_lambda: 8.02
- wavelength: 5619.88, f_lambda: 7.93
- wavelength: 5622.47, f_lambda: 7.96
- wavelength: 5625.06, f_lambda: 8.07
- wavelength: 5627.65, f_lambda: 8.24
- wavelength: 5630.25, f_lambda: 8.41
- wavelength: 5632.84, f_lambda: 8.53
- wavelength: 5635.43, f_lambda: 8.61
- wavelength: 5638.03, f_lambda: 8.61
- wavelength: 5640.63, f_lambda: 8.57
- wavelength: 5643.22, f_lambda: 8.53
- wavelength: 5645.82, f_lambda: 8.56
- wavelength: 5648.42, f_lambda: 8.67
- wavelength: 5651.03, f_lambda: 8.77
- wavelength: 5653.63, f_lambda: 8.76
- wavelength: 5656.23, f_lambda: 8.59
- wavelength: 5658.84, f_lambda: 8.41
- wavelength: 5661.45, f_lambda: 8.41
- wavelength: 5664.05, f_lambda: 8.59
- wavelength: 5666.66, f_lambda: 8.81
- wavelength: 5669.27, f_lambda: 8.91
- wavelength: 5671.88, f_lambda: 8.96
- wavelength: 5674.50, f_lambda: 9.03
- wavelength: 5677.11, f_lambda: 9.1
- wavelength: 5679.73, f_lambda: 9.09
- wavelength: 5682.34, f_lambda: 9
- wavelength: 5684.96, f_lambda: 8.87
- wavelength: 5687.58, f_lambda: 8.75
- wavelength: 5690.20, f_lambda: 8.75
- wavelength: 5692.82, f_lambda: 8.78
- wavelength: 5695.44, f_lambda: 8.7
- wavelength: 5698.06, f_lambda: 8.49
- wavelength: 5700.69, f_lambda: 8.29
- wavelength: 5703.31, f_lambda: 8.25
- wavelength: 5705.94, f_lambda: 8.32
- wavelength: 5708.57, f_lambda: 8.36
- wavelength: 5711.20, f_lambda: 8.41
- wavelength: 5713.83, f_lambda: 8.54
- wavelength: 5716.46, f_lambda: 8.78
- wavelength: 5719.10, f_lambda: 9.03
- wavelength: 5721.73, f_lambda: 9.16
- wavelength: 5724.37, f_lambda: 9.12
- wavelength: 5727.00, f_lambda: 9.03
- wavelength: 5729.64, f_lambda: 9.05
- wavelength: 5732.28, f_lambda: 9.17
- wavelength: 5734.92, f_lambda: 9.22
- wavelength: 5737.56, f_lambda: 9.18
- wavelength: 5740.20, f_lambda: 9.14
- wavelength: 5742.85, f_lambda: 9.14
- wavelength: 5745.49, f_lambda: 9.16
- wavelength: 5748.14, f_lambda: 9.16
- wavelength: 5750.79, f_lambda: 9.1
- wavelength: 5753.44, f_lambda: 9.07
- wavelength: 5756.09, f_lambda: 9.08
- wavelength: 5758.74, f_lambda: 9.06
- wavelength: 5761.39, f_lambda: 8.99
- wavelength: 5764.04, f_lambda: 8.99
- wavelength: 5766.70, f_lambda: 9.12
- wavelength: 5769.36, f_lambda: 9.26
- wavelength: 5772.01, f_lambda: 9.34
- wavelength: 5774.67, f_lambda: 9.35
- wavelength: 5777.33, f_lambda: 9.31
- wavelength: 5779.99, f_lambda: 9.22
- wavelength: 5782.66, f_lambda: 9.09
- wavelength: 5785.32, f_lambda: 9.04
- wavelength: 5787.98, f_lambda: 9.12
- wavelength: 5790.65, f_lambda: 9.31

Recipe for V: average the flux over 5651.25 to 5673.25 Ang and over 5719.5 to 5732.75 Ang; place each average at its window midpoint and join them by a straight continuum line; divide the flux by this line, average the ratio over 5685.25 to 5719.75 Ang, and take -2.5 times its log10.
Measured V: 0.05 mag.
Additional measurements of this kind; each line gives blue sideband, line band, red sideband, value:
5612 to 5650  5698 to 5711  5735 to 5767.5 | 0.06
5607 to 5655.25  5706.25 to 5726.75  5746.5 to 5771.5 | 0.01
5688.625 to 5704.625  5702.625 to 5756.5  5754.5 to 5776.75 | -0.01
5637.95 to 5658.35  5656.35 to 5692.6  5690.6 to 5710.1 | -0.03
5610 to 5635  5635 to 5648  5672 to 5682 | -0.01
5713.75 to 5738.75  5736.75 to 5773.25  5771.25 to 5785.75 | 0.00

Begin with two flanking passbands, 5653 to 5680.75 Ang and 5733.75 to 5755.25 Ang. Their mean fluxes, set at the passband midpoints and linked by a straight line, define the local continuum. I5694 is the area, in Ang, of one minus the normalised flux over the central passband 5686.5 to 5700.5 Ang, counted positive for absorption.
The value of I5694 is 0.4 Ang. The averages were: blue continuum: 8.78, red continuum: 9.14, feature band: 8.66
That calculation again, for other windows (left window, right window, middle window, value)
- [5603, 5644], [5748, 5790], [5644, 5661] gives -0.3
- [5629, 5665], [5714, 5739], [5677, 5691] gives -0.2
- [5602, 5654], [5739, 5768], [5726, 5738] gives -0.2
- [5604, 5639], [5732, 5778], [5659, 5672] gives -0.2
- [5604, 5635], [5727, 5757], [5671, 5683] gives -0.6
